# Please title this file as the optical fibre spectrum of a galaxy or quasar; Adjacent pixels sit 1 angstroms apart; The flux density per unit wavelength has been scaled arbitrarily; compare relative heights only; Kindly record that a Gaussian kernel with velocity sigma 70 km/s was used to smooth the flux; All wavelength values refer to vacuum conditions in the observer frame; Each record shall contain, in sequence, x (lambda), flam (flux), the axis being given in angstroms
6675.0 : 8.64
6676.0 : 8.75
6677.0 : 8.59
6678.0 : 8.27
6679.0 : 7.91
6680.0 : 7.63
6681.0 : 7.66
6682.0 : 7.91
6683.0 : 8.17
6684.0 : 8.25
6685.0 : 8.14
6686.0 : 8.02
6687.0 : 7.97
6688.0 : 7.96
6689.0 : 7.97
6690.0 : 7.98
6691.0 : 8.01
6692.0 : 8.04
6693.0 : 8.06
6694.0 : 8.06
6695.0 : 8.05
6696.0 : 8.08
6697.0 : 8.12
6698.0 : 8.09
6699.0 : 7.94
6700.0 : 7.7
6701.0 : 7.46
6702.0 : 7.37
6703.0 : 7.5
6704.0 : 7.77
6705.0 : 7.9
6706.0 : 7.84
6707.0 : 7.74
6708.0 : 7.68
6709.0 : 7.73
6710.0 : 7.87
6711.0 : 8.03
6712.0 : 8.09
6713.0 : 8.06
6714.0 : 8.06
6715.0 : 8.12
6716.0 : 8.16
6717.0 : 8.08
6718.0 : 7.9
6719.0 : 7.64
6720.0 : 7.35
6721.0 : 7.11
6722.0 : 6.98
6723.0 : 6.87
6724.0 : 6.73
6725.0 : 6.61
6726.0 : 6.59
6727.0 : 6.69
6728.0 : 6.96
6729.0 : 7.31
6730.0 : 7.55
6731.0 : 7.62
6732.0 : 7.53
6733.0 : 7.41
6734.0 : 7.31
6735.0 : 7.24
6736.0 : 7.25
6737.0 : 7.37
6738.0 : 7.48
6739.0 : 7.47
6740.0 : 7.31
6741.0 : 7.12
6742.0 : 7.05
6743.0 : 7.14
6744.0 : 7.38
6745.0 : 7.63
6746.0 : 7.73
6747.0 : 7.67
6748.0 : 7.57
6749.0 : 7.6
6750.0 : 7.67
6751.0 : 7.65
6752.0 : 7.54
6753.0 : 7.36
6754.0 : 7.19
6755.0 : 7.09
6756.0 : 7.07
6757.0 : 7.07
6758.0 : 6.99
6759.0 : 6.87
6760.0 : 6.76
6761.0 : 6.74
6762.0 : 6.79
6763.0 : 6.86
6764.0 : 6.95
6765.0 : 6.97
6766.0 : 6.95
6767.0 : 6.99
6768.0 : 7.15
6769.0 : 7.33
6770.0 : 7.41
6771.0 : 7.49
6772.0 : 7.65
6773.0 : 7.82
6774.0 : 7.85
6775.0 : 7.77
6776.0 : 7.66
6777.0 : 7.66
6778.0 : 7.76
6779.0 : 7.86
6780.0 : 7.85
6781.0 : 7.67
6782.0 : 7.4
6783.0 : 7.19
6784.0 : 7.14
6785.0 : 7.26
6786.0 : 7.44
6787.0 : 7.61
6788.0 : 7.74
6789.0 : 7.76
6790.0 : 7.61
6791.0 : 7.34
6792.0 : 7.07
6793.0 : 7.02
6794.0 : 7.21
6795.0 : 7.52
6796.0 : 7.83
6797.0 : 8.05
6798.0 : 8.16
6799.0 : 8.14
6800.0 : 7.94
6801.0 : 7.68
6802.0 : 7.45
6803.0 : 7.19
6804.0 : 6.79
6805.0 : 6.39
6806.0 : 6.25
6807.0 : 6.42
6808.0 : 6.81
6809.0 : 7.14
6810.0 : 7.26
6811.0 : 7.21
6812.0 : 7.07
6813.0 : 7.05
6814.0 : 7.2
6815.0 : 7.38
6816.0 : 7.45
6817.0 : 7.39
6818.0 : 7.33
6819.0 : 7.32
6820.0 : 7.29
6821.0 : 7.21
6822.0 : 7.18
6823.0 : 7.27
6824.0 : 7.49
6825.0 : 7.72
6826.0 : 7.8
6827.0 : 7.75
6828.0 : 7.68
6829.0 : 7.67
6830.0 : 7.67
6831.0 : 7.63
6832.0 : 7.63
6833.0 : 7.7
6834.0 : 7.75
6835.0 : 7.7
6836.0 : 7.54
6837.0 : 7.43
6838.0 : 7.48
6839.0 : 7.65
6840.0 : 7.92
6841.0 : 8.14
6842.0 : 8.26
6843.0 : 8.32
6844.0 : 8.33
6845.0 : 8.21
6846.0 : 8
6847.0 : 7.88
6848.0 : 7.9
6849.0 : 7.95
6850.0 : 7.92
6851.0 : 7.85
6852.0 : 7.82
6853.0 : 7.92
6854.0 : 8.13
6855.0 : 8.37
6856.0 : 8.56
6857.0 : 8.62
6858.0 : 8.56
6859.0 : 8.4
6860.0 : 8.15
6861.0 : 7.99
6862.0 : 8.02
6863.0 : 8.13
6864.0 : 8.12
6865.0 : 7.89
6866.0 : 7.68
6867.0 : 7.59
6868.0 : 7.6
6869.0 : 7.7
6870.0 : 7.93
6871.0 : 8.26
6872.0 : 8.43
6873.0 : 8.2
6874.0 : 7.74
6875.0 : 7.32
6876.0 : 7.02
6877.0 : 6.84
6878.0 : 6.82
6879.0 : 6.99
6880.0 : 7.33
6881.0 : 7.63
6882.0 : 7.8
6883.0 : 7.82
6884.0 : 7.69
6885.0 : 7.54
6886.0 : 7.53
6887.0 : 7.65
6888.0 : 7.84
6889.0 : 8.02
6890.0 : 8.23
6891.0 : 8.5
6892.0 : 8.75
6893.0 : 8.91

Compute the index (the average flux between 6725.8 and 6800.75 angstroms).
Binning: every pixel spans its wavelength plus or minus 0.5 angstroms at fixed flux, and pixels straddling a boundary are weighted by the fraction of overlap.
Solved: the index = 7.39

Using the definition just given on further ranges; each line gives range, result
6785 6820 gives 7.33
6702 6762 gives 7.41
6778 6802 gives 7.59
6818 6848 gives 7.71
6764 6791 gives 7.49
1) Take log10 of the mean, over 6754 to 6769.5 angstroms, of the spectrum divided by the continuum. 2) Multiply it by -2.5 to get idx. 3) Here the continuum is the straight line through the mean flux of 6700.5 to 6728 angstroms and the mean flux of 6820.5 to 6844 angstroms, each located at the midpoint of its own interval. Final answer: 0.09 mag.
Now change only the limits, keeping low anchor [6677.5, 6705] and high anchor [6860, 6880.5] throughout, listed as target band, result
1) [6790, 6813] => 0.07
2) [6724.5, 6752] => 0.08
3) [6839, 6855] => -0.04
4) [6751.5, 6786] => 0.08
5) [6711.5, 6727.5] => 0.06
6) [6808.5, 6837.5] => 0.04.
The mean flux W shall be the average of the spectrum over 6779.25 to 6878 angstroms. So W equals 7.64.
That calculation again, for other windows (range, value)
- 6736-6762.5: 7.28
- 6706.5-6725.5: 7.62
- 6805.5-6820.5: 7.1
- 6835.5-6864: 8.05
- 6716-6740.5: 7.28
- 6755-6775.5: 7.17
